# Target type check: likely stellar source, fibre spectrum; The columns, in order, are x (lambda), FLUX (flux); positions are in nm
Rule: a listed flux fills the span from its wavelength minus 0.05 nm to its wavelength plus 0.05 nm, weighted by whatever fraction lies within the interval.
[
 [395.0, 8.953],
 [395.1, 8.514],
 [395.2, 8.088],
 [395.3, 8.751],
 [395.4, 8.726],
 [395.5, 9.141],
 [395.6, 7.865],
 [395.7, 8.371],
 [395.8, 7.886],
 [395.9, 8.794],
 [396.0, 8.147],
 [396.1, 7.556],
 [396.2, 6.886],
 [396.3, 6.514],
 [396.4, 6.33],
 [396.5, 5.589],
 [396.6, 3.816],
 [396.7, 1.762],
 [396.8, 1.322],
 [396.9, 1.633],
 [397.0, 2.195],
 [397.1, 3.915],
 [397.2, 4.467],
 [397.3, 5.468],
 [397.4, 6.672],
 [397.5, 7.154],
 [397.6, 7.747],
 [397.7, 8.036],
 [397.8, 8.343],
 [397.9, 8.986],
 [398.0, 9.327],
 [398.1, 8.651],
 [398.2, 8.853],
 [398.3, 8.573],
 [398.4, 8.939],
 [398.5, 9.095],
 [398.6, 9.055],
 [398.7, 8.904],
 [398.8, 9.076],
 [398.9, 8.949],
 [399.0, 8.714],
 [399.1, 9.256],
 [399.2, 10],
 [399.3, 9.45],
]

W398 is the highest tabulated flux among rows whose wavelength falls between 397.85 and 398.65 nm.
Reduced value 9.327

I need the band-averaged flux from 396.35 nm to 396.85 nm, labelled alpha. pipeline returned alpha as 3.76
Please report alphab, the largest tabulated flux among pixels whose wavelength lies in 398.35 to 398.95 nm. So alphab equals 9.095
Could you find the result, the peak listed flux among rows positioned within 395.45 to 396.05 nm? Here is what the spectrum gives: 9.141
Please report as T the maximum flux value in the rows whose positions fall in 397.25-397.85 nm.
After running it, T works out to 8.343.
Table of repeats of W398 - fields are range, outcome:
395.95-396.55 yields 8.147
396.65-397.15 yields 3.915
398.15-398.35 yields 8.853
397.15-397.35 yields 5.468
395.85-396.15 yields 8.794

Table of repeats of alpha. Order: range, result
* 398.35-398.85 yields 9.01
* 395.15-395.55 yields 8.68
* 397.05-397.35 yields 4.62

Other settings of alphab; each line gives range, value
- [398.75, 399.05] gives 9.076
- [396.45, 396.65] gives 5.589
